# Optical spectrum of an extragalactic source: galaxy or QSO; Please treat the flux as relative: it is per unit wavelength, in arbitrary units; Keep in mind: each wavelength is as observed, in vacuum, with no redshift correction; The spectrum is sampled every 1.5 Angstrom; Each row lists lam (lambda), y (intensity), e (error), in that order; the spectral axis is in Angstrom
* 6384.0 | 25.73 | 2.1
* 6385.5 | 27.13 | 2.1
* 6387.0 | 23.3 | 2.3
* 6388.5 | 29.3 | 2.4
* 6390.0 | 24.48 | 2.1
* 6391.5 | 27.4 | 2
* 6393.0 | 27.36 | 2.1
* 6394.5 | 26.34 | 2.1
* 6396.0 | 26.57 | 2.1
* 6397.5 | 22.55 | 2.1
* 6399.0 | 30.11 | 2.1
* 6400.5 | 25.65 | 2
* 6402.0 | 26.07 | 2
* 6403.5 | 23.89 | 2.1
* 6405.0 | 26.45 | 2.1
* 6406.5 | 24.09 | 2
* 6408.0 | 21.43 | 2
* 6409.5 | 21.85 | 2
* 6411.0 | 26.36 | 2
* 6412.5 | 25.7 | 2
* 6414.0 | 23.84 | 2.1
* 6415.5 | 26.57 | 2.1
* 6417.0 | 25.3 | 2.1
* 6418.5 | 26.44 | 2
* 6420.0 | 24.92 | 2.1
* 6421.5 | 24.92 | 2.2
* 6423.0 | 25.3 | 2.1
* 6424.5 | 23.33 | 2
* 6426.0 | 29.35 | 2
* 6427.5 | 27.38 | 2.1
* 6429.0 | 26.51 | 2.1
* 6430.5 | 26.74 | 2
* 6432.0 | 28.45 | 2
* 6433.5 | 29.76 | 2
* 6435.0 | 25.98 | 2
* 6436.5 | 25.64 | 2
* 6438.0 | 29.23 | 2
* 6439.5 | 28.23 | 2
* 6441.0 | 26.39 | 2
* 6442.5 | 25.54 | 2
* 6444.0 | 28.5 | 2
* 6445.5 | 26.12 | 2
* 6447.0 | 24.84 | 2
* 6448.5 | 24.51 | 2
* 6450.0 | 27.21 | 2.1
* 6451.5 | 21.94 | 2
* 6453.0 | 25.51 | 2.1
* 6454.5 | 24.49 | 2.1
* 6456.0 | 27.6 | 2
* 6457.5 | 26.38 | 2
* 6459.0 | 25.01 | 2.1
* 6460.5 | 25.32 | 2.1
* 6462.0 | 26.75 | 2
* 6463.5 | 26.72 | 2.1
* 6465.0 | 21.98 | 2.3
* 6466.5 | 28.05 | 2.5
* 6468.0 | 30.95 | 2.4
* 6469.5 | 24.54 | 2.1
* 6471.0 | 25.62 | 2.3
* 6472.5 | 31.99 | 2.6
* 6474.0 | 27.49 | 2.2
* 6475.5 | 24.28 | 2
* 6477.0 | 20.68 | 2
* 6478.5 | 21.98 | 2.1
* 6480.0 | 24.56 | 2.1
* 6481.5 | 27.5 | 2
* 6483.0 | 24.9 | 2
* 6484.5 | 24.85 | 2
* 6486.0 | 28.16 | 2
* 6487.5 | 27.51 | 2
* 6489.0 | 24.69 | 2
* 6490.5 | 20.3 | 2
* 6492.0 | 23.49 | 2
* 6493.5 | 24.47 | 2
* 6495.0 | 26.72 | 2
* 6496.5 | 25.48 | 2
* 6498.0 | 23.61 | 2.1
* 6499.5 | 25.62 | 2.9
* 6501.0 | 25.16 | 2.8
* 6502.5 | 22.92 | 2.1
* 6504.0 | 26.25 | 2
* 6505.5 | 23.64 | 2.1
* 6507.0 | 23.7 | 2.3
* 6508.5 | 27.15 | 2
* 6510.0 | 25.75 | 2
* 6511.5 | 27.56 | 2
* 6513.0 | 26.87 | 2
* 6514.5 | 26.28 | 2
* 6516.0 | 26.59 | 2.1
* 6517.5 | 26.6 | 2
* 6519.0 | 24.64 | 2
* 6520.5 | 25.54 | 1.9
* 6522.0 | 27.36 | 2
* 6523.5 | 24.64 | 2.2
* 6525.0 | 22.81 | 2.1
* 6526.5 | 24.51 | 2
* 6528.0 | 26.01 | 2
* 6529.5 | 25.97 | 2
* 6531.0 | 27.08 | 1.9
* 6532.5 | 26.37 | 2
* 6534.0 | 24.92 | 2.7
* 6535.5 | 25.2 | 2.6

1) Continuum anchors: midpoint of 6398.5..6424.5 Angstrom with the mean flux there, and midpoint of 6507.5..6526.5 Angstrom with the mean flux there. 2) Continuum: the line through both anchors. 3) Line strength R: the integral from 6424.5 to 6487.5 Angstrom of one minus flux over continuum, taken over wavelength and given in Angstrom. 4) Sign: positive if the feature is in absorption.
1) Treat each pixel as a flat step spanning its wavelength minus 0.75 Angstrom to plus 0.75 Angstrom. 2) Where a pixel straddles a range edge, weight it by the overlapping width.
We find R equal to -2.0 Angstrom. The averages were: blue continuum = 25.1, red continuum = 25.9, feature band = 26.3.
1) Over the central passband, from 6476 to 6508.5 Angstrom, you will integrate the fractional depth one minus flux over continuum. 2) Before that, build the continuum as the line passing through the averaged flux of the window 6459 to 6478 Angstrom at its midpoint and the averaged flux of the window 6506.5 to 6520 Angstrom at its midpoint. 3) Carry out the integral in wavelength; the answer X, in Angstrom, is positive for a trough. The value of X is 1.9 Angstrom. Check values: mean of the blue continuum 26.1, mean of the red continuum 26.2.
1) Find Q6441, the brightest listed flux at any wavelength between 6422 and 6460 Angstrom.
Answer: 29.76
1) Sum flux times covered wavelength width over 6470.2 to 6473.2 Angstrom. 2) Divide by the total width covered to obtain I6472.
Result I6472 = 28.7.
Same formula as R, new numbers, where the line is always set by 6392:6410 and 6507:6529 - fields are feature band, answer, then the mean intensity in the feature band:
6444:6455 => 0.1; 25.2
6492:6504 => 0.4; 24.9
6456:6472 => -0.5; 26.3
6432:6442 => -0.8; 27.6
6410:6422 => 0.0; 25.4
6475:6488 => 0.4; 24.9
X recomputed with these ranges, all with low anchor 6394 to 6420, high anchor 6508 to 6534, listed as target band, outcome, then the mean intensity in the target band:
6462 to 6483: -0.2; 25.9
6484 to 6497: 0.3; 25.1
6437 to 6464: -0.7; 26.1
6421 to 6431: -0.4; 26.2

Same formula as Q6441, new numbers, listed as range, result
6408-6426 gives 29.35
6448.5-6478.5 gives 31.99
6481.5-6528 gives 28.16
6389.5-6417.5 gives 30.11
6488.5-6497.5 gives 26.72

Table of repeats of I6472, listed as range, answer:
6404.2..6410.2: 23.5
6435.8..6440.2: 27.7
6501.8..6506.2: 24.3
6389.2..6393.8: 26.4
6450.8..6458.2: 25.2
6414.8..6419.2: 26.1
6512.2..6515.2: 26.6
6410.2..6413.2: 26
